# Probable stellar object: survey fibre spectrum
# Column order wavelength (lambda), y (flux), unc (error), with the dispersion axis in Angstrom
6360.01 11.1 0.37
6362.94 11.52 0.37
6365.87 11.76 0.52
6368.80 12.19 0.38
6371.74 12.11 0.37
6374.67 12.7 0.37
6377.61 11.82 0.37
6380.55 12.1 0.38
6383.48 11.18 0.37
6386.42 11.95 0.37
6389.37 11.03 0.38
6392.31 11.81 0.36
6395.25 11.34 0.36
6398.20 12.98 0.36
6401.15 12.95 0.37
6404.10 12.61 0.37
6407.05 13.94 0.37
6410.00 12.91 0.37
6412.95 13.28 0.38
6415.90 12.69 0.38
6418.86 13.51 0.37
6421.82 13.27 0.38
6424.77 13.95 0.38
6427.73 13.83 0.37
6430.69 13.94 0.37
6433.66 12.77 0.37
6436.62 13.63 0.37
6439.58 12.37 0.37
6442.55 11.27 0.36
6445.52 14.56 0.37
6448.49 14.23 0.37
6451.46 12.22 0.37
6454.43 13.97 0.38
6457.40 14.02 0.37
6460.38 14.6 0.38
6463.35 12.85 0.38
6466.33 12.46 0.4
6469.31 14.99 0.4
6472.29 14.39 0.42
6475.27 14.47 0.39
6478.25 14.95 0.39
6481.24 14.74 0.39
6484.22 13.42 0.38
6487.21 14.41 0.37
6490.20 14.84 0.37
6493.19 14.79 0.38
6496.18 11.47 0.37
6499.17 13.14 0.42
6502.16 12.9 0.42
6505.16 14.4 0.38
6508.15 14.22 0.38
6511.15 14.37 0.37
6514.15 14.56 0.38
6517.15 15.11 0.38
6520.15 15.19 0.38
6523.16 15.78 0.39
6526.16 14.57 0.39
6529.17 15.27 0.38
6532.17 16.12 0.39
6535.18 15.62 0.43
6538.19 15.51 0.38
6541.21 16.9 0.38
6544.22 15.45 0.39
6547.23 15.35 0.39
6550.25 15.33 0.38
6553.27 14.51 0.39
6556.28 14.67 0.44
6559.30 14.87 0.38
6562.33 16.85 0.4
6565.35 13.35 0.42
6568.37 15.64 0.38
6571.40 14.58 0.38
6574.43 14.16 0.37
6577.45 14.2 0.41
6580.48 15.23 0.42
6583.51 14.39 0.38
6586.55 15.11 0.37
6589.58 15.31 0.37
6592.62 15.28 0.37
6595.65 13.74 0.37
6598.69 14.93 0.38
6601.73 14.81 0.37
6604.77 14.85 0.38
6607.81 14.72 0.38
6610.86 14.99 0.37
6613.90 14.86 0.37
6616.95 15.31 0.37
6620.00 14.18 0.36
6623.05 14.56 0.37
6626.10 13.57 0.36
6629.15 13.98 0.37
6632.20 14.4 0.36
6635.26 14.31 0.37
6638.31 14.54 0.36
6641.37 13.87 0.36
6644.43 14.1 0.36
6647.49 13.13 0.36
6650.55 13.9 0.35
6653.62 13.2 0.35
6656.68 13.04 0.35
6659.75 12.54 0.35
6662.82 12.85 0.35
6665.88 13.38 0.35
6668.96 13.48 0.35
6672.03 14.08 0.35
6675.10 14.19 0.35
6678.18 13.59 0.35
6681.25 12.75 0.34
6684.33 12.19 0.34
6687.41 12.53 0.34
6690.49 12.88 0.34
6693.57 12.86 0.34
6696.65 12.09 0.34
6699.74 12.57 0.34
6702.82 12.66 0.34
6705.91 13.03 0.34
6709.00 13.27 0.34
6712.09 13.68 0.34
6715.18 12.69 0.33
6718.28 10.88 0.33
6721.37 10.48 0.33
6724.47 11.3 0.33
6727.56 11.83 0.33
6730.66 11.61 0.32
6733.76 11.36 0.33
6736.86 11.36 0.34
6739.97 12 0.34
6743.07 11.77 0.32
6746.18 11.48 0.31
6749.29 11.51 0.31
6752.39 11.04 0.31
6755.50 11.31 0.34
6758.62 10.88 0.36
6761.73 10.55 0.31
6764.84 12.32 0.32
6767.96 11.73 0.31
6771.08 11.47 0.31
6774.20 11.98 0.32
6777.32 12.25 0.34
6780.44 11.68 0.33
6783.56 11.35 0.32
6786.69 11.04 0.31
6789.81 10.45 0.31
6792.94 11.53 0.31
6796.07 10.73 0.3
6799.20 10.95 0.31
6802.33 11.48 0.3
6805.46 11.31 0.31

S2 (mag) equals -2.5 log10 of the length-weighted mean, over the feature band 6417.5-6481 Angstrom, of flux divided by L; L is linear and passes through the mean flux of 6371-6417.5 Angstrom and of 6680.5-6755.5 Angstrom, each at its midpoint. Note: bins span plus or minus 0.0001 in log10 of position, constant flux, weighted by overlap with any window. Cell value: -0.11 mag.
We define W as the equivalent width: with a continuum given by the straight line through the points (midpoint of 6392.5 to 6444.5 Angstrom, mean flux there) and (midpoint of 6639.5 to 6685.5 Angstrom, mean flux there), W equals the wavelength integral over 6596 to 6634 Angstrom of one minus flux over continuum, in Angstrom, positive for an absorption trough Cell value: -3.6 Angstrom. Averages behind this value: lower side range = 13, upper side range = 13.4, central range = 14.6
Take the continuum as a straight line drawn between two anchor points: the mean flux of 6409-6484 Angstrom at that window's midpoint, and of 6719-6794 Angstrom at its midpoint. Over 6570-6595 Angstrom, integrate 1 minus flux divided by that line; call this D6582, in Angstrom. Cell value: -4.16 Angstrom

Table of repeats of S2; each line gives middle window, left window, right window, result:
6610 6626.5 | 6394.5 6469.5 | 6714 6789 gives -0.20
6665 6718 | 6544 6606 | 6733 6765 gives -0.04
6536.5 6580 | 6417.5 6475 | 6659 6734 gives -0.15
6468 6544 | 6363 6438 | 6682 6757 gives -0.18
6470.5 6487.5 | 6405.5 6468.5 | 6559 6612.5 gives -0.05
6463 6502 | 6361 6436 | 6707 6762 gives -0.13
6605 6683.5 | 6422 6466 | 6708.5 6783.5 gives -0.14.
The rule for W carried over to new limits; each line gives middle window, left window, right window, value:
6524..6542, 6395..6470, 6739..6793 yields -4.1 Angstrom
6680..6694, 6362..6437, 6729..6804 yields -1.1 Angstrom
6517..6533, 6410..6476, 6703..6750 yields -2.8 Angstrom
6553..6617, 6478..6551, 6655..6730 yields -4.2 Angstrom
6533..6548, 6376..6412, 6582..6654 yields -2.3 Angstrom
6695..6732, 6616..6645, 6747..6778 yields 1.0 Angstrom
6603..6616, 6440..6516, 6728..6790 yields -2.2 Angstrom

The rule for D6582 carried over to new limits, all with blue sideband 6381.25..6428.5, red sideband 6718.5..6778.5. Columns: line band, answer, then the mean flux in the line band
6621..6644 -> -4.45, 14.2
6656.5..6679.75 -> -3.29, 13.4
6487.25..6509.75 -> -2.52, 13.7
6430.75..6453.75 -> -1.01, 13.1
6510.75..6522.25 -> -2.45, 14.9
